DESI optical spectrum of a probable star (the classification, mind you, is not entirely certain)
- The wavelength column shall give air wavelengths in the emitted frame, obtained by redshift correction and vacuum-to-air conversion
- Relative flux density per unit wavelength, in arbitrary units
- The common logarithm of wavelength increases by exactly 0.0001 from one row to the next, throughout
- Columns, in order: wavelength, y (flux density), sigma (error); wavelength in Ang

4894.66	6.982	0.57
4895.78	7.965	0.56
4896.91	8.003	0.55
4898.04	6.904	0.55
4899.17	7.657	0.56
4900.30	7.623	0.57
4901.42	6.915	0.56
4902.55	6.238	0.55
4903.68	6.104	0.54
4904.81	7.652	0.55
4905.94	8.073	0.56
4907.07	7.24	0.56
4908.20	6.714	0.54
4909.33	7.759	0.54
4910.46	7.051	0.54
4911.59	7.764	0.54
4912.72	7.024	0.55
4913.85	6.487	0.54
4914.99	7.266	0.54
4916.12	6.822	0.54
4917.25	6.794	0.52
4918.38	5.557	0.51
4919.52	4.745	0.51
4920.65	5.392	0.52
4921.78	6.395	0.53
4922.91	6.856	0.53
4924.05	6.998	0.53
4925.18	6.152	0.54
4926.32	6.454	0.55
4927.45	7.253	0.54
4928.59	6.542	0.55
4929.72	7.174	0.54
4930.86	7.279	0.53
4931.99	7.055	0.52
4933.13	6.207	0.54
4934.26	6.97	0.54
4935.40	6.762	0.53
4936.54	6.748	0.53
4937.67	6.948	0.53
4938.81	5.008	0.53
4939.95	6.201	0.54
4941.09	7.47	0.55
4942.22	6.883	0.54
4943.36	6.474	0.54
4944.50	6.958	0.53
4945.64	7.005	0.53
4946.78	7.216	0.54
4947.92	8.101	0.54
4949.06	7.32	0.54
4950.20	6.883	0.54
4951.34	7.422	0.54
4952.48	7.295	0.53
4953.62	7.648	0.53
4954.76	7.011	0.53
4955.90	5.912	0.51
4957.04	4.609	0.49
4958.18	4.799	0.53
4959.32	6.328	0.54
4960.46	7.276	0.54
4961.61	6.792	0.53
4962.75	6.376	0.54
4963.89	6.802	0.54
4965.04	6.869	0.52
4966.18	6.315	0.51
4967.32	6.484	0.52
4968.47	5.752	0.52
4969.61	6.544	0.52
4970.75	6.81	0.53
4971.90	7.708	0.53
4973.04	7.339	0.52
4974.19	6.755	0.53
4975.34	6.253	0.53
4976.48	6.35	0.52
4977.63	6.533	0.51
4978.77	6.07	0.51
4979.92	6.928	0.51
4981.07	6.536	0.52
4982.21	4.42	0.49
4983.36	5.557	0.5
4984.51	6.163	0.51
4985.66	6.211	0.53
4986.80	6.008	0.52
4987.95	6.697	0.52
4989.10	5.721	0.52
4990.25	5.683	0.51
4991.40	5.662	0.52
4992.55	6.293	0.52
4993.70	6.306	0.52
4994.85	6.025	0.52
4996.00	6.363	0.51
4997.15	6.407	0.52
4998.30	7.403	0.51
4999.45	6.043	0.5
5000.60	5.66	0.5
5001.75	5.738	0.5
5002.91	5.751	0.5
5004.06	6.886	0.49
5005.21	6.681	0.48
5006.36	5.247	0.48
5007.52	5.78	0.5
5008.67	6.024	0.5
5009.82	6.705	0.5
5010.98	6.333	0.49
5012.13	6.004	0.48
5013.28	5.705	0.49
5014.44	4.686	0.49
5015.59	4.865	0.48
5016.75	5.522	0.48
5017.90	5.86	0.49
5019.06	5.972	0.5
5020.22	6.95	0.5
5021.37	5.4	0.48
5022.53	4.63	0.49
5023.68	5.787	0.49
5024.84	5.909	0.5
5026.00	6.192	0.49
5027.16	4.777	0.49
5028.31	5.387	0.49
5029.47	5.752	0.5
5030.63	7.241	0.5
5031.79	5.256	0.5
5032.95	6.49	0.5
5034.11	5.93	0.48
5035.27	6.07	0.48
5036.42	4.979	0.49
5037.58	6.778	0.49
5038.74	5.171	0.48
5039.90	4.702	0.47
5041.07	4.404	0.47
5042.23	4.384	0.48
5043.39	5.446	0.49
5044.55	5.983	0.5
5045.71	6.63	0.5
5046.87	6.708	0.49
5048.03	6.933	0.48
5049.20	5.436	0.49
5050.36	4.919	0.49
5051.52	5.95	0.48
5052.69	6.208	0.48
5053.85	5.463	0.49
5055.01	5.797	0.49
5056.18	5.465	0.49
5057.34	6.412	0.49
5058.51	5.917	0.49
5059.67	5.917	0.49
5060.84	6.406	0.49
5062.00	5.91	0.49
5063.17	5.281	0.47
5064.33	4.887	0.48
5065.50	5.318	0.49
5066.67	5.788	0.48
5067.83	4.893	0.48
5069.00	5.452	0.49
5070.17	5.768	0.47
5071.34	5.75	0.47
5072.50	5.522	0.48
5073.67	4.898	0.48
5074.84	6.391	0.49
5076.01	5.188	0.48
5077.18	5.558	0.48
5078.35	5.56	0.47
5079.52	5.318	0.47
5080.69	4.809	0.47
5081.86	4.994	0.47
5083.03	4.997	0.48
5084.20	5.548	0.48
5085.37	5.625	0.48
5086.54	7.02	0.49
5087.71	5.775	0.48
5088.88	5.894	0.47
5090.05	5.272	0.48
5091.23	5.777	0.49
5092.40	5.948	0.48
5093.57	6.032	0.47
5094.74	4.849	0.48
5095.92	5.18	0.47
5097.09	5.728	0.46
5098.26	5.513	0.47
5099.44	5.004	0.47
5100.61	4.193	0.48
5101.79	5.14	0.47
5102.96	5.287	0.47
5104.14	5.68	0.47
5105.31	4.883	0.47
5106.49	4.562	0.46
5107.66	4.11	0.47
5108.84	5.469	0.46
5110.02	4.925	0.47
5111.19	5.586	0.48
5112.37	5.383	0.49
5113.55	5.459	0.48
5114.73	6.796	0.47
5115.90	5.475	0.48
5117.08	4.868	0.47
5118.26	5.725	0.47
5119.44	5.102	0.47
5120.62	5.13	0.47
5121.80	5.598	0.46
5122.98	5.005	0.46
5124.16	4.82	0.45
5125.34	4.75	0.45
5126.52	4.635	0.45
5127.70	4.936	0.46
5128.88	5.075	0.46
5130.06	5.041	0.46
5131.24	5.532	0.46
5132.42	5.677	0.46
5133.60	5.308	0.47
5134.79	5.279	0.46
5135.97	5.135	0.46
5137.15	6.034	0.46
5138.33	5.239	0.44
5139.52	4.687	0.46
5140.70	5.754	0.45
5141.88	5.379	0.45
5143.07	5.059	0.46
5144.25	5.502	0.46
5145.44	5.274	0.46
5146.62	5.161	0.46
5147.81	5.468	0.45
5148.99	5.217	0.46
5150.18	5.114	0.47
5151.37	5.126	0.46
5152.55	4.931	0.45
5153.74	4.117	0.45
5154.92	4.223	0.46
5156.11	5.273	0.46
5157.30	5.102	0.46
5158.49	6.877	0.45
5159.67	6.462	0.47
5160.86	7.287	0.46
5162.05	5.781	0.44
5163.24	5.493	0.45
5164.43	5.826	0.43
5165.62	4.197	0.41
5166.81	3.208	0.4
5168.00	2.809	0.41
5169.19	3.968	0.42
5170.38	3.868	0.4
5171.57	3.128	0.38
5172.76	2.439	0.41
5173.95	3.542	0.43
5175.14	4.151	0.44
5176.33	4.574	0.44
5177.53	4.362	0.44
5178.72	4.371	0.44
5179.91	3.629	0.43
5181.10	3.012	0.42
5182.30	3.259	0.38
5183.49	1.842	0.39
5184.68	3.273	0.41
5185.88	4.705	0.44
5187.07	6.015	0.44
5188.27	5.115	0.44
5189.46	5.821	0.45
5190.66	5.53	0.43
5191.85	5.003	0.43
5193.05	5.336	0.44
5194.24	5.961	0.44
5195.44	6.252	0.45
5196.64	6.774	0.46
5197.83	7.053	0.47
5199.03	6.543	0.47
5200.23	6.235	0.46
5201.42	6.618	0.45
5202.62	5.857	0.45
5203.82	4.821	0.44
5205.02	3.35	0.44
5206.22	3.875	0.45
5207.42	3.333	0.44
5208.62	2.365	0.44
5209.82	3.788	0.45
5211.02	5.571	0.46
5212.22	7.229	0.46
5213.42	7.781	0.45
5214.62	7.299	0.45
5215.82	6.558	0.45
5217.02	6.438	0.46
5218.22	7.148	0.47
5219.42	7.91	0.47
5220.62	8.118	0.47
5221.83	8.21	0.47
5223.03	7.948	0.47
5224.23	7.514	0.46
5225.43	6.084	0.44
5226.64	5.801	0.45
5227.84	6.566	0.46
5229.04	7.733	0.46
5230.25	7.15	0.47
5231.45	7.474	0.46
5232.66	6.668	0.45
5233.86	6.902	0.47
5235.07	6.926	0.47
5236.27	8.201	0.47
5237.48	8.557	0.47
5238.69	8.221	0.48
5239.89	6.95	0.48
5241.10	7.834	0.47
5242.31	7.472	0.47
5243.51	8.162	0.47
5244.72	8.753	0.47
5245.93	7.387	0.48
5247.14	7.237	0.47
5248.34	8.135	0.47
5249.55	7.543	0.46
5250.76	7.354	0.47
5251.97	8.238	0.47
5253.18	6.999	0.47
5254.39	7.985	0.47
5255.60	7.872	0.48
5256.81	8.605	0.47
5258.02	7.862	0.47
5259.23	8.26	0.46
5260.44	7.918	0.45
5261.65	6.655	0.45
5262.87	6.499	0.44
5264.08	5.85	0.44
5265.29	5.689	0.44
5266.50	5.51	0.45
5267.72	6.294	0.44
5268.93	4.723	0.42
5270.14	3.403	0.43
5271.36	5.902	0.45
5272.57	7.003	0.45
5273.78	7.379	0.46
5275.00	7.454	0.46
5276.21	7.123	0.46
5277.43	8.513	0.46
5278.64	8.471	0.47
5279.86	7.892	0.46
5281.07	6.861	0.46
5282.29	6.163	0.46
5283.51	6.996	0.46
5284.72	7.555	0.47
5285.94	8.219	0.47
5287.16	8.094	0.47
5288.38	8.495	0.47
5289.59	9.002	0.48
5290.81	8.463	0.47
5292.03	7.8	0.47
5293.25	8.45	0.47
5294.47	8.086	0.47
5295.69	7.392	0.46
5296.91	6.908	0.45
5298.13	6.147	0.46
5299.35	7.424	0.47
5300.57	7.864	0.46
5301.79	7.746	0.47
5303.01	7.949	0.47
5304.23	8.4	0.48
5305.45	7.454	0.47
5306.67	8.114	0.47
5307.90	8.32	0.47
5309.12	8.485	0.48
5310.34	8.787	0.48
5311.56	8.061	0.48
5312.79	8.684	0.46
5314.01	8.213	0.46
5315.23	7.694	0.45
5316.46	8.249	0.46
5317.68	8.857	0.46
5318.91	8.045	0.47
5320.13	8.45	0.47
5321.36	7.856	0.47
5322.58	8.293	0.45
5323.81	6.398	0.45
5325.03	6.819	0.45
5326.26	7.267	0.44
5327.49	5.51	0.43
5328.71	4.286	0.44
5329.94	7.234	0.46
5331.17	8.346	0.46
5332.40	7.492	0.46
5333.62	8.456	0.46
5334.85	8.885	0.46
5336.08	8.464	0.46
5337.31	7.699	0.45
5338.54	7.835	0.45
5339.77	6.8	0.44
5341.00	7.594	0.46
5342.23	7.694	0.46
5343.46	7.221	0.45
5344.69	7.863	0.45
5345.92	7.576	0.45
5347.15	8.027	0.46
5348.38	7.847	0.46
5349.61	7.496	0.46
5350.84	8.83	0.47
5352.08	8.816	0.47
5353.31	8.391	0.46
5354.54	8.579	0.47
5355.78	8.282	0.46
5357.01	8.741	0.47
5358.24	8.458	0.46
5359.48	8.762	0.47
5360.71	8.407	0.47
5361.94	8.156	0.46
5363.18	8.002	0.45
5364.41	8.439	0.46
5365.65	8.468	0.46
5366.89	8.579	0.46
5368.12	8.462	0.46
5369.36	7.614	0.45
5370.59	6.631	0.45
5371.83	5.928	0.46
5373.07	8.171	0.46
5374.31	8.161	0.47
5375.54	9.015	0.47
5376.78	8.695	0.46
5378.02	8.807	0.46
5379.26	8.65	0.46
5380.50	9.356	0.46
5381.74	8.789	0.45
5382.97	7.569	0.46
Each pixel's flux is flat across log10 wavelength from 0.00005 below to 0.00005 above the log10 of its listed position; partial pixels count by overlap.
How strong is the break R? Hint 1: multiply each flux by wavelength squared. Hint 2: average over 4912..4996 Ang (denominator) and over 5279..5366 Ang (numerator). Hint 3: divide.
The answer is 1.39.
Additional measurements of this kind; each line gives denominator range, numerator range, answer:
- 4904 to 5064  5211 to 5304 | 1.31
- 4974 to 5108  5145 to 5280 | 1.13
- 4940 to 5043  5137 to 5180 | 0.83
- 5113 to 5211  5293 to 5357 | 1.68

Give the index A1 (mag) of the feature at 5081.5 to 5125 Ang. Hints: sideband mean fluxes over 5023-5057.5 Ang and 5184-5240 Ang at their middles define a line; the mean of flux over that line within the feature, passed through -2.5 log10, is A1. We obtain 0.11 mag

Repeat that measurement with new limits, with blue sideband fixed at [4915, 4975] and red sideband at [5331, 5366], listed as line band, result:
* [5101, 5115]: 0.36 mag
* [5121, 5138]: 0.37 mag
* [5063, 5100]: 0.29 mag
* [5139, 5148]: 0.36 mag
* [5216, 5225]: 0.02 mag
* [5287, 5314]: -0.01 mag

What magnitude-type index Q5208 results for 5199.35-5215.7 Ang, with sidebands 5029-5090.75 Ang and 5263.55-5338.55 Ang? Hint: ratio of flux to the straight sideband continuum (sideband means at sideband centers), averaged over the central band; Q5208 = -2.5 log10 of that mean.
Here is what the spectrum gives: 0.27 mag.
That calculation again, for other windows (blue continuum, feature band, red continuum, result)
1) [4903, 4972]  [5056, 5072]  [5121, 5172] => 0.01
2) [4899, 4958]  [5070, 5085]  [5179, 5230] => 0.15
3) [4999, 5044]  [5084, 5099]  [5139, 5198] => -0.08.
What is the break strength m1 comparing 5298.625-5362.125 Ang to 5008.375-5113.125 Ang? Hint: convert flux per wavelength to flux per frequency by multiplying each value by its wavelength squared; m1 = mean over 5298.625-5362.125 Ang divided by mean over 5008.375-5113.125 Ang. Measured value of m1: 1.6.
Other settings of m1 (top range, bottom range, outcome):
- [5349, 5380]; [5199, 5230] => 1.41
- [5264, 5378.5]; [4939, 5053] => 1.42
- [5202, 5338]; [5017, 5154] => 1.42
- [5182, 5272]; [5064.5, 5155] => 1.28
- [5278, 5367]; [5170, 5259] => 1.33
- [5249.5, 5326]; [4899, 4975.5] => 1.28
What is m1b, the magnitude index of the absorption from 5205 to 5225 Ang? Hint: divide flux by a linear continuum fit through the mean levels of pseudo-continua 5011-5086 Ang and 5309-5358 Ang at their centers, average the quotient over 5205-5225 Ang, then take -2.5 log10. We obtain 0.12 mag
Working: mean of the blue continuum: 5.63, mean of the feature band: 6.23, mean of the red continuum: 7.85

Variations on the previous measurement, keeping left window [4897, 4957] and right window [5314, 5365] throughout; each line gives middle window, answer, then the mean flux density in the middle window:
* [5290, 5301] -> 0.02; 7.63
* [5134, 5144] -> 0.35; 5.33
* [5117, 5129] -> 0.40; 5.06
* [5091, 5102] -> 0.34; 5.33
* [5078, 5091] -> 0.29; 5.53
